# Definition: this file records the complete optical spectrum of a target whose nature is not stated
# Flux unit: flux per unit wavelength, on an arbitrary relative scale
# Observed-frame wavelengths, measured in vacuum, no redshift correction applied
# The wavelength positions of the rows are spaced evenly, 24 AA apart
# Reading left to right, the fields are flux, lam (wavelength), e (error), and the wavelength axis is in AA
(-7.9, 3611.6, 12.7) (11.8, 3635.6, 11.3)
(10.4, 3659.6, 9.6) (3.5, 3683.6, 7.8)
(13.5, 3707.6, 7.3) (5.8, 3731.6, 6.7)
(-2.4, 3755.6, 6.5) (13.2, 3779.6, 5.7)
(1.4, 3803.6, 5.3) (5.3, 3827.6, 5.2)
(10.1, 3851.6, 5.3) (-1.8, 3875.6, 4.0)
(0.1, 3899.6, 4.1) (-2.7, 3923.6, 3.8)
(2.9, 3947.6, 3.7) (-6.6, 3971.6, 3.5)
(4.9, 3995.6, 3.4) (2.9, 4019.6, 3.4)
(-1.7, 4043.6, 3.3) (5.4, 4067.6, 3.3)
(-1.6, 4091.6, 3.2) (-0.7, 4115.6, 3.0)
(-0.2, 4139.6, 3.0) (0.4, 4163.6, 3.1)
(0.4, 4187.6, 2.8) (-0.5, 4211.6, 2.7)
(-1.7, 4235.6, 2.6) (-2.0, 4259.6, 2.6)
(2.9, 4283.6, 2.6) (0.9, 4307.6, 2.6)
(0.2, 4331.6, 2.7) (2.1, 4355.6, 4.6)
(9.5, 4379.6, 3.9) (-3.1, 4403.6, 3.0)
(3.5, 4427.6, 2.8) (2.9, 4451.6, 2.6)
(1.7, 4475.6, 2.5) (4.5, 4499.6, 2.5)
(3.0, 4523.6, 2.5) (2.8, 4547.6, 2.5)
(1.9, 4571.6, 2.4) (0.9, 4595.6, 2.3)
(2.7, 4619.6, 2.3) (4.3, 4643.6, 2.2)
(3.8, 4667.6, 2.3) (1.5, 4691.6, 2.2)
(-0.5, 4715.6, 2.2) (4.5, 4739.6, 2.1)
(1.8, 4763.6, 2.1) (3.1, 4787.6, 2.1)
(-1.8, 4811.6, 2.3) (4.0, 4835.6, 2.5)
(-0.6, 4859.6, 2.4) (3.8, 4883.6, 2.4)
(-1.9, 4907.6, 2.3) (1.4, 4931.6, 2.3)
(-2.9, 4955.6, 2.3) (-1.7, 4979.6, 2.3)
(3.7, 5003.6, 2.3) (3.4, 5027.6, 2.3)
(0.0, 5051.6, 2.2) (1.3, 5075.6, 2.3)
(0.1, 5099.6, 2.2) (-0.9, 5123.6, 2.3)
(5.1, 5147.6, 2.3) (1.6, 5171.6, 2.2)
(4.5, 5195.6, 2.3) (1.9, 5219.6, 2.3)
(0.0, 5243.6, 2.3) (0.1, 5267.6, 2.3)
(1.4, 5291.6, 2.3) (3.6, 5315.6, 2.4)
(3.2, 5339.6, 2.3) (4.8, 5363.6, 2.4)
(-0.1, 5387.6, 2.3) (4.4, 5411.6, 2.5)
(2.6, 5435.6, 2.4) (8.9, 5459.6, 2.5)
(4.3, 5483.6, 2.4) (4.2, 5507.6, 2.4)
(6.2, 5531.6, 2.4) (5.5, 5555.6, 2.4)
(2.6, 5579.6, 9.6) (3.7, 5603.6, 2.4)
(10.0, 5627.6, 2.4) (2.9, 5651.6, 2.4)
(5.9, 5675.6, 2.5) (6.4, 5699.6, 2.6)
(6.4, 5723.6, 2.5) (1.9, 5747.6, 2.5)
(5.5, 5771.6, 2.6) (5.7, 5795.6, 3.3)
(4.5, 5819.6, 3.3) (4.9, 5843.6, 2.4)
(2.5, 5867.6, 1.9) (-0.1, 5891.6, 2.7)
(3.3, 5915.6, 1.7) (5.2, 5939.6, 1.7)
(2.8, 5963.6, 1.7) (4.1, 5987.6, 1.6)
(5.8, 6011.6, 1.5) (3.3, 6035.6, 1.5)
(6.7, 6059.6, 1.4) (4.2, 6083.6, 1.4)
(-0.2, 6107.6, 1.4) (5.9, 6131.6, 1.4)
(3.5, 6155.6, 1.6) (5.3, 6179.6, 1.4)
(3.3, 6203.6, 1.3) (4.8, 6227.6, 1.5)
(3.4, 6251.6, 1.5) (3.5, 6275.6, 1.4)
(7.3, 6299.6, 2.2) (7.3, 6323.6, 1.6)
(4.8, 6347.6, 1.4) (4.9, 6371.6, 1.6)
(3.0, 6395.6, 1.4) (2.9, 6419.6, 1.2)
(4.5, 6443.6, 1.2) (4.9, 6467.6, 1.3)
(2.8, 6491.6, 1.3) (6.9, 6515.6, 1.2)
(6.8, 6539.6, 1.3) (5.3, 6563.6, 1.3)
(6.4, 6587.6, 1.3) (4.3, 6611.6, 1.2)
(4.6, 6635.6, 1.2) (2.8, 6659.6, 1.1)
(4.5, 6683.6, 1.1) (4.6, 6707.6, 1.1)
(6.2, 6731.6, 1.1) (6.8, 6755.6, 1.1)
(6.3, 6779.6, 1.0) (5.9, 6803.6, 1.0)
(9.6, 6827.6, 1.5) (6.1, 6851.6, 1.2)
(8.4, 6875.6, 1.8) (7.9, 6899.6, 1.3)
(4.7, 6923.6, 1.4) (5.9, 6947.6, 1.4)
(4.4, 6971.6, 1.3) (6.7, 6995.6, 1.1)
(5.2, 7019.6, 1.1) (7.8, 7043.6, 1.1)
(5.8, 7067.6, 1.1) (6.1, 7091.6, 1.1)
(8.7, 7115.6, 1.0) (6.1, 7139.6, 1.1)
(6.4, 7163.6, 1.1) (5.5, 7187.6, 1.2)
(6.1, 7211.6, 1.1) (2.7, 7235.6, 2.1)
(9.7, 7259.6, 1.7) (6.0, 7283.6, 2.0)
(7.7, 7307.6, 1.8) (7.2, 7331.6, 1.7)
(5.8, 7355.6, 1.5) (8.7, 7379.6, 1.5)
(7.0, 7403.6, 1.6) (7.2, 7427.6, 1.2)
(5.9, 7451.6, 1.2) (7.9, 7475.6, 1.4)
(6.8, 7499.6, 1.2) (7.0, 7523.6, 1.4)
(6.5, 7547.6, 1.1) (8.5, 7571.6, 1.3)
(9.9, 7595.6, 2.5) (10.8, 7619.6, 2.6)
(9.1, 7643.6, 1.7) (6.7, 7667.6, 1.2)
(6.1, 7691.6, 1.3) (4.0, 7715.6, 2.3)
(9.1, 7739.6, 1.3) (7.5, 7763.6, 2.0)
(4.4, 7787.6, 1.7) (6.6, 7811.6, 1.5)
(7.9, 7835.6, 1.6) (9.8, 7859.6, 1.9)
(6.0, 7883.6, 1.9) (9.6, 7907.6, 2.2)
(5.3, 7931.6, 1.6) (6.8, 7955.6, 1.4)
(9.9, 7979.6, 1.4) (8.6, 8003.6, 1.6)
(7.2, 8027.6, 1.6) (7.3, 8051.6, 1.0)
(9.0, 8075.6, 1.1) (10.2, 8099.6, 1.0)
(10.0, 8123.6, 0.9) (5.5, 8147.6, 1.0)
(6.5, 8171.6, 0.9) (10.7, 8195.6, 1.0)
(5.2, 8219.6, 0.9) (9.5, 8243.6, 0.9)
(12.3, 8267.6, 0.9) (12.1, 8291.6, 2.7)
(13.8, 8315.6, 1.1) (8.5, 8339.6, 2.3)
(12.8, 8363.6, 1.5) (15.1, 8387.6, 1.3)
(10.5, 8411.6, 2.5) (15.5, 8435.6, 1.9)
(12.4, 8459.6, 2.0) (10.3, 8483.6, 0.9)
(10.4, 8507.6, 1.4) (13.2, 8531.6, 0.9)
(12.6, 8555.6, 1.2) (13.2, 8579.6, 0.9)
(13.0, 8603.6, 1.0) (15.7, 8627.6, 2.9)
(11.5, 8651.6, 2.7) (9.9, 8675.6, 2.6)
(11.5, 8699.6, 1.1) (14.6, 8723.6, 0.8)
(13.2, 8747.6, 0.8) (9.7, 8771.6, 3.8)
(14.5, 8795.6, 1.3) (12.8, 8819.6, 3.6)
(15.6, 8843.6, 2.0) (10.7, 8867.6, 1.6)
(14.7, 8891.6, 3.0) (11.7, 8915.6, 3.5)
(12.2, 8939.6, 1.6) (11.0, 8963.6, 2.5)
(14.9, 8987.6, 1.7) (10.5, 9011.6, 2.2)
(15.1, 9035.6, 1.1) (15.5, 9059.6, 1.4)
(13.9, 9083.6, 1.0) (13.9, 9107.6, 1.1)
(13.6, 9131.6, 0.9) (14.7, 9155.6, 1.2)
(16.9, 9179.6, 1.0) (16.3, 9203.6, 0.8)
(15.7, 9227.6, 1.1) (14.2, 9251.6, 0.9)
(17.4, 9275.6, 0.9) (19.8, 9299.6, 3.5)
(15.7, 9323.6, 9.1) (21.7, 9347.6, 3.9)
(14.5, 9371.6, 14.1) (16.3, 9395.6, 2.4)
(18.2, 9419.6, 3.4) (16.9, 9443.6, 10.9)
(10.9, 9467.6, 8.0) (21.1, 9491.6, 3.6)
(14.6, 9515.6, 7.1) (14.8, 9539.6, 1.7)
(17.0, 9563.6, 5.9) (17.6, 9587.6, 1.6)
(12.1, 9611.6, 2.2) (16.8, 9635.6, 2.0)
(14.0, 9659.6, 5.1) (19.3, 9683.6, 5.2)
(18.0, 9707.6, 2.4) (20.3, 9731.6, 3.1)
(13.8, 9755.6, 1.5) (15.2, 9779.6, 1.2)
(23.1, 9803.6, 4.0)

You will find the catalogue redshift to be 1.07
